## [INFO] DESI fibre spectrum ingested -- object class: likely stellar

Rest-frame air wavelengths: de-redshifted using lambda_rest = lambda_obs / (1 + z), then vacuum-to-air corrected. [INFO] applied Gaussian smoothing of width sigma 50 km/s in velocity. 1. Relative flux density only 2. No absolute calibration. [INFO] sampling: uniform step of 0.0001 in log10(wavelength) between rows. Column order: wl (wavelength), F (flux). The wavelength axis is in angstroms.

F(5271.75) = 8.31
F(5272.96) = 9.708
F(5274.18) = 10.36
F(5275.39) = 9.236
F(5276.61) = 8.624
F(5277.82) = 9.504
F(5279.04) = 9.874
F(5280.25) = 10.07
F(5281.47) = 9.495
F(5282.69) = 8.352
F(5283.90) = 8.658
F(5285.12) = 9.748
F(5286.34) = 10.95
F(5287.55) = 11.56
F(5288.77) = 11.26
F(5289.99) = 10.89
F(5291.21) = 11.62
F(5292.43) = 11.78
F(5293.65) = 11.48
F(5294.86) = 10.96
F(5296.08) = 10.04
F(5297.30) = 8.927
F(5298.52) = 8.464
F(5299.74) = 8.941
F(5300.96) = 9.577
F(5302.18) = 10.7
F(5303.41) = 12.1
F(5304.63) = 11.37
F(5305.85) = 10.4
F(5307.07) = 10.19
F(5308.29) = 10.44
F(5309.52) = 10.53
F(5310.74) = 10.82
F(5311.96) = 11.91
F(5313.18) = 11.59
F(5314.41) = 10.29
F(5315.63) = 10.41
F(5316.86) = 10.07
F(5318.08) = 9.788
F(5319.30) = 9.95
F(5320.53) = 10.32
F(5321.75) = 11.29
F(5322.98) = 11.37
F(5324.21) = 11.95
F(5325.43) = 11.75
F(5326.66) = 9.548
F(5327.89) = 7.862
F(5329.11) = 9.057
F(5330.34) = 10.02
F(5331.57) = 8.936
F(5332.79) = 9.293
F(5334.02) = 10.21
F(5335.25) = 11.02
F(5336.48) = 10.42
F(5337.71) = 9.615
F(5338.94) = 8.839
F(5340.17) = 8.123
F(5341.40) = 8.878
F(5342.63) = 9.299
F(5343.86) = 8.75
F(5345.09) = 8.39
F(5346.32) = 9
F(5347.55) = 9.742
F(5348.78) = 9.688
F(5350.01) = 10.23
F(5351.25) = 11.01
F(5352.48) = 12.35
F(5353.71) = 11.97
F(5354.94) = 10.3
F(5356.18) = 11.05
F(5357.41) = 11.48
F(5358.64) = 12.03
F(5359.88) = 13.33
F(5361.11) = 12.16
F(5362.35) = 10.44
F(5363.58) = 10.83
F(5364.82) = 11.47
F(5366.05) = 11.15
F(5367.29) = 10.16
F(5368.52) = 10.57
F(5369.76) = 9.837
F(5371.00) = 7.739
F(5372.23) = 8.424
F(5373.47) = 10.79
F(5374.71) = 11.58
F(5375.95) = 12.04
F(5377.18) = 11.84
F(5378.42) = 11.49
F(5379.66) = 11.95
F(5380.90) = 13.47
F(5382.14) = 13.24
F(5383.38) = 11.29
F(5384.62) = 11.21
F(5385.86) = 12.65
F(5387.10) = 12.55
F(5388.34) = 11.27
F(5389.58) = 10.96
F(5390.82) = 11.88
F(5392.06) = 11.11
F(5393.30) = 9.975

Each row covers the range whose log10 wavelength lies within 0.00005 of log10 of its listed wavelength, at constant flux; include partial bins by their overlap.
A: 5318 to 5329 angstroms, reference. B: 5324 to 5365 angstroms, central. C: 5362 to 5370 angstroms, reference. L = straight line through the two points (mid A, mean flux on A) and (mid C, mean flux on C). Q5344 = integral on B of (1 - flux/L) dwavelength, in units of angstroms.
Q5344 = 1.19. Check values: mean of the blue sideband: 10.4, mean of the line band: 10.2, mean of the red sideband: 10.7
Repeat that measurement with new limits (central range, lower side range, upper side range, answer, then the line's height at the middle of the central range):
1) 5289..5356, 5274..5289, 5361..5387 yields 0.9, 10.4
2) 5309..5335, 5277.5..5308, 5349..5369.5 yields 0.9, 10.7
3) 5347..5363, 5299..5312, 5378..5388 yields 0.6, 11.6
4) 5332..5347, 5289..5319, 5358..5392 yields 2.2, 11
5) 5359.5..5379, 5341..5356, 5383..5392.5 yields 0.1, 10.9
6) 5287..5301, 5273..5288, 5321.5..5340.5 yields -1.1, 9.76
